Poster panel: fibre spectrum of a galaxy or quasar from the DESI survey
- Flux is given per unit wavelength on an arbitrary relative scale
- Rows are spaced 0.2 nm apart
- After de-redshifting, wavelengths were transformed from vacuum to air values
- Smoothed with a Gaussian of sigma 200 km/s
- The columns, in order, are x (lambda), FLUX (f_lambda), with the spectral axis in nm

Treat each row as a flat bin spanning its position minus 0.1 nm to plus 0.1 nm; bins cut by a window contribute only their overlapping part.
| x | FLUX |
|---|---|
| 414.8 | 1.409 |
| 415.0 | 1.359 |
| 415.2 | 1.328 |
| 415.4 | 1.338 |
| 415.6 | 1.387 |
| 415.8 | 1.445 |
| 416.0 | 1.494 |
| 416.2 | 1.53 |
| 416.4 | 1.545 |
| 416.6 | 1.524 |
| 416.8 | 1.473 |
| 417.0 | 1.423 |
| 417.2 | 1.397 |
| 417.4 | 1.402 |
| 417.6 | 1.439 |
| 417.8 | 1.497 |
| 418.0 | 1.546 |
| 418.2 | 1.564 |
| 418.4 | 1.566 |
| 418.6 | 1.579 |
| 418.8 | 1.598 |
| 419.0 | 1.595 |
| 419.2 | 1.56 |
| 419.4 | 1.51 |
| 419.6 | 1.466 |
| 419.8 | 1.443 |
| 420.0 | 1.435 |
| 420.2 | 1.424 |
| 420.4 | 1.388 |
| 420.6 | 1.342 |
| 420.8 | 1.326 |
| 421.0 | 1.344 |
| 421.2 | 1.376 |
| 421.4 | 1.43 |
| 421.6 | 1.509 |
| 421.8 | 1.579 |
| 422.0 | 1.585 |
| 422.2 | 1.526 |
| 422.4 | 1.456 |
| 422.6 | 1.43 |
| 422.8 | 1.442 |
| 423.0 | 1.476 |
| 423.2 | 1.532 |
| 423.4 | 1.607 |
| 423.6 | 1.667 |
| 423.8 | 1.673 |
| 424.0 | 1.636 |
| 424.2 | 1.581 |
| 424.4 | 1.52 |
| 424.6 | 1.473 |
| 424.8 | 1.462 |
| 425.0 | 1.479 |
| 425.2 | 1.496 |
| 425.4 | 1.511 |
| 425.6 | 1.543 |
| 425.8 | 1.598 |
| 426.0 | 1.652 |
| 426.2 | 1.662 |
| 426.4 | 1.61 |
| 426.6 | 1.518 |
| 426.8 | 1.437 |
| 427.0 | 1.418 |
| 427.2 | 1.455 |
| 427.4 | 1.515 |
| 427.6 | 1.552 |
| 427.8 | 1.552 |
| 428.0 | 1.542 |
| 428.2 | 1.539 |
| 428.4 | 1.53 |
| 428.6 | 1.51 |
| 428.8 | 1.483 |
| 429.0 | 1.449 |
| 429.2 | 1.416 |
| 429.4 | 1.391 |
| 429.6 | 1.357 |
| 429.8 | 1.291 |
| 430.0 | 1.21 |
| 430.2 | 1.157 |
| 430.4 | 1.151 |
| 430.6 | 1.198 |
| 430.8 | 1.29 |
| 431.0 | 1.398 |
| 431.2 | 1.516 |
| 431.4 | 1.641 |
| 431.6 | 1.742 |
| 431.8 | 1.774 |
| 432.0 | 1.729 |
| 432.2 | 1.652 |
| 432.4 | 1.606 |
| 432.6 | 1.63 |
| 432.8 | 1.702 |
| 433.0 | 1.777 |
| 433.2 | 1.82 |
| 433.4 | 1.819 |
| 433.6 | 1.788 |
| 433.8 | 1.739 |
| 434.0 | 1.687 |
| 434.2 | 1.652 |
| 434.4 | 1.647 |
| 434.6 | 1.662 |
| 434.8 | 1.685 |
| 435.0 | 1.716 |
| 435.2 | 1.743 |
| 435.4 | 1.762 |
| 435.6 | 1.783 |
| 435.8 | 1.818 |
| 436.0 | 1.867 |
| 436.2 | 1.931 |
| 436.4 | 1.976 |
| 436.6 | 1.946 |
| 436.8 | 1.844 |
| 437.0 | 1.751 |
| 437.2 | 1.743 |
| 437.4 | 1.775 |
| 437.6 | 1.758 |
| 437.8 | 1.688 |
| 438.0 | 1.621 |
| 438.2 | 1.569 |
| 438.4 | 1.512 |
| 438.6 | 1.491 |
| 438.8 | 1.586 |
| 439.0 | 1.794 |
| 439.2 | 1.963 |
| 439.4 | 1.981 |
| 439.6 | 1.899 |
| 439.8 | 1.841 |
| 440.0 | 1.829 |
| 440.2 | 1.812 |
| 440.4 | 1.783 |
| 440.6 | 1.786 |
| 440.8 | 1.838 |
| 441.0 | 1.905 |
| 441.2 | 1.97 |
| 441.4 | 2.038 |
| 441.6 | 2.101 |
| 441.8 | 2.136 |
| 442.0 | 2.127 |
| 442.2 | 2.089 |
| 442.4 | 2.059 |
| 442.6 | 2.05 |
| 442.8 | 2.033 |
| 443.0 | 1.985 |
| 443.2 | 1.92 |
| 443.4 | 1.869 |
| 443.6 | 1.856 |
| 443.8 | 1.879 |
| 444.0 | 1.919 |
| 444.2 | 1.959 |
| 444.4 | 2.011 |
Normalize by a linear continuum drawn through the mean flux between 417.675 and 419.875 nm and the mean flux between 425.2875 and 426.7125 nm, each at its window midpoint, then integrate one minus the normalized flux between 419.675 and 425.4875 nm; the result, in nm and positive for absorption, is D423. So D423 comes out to 0.28 nm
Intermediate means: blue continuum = 1.54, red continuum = 1.58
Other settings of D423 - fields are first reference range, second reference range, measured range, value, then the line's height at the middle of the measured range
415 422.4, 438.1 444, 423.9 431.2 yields 0.76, 1.63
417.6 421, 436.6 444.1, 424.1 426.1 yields 0.07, 1.59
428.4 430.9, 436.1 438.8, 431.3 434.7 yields -0.47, 1.51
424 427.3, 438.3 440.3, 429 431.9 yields 0.39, 1.61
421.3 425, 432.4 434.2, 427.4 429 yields 0.11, 1.63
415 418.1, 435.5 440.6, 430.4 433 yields 0.19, 1.68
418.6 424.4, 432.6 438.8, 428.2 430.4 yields 0.34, 1.63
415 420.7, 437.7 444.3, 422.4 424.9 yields 0.05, 1.57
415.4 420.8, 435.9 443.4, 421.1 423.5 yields 0.09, 1.55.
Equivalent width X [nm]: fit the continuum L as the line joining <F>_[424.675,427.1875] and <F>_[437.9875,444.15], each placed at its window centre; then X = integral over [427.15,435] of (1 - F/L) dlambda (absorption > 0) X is 0.491 nm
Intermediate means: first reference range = 1.53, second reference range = 1.88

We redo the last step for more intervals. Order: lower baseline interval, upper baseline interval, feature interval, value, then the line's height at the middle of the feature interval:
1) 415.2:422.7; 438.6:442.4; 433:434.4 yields 0.019 nm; 1.77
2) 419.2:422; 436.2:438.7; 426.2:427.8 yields 0.037 nm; 1.55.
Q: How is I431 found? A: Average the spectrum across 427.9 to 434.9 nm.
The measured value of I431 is 1.55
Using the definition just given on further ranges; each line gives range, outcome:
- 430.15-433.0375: 1.53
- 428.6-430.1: 1.38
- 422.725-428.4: 1.54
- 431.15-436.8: 1.75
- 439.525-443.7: 1.95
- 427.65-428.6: 1.54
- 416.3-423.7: 1.49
